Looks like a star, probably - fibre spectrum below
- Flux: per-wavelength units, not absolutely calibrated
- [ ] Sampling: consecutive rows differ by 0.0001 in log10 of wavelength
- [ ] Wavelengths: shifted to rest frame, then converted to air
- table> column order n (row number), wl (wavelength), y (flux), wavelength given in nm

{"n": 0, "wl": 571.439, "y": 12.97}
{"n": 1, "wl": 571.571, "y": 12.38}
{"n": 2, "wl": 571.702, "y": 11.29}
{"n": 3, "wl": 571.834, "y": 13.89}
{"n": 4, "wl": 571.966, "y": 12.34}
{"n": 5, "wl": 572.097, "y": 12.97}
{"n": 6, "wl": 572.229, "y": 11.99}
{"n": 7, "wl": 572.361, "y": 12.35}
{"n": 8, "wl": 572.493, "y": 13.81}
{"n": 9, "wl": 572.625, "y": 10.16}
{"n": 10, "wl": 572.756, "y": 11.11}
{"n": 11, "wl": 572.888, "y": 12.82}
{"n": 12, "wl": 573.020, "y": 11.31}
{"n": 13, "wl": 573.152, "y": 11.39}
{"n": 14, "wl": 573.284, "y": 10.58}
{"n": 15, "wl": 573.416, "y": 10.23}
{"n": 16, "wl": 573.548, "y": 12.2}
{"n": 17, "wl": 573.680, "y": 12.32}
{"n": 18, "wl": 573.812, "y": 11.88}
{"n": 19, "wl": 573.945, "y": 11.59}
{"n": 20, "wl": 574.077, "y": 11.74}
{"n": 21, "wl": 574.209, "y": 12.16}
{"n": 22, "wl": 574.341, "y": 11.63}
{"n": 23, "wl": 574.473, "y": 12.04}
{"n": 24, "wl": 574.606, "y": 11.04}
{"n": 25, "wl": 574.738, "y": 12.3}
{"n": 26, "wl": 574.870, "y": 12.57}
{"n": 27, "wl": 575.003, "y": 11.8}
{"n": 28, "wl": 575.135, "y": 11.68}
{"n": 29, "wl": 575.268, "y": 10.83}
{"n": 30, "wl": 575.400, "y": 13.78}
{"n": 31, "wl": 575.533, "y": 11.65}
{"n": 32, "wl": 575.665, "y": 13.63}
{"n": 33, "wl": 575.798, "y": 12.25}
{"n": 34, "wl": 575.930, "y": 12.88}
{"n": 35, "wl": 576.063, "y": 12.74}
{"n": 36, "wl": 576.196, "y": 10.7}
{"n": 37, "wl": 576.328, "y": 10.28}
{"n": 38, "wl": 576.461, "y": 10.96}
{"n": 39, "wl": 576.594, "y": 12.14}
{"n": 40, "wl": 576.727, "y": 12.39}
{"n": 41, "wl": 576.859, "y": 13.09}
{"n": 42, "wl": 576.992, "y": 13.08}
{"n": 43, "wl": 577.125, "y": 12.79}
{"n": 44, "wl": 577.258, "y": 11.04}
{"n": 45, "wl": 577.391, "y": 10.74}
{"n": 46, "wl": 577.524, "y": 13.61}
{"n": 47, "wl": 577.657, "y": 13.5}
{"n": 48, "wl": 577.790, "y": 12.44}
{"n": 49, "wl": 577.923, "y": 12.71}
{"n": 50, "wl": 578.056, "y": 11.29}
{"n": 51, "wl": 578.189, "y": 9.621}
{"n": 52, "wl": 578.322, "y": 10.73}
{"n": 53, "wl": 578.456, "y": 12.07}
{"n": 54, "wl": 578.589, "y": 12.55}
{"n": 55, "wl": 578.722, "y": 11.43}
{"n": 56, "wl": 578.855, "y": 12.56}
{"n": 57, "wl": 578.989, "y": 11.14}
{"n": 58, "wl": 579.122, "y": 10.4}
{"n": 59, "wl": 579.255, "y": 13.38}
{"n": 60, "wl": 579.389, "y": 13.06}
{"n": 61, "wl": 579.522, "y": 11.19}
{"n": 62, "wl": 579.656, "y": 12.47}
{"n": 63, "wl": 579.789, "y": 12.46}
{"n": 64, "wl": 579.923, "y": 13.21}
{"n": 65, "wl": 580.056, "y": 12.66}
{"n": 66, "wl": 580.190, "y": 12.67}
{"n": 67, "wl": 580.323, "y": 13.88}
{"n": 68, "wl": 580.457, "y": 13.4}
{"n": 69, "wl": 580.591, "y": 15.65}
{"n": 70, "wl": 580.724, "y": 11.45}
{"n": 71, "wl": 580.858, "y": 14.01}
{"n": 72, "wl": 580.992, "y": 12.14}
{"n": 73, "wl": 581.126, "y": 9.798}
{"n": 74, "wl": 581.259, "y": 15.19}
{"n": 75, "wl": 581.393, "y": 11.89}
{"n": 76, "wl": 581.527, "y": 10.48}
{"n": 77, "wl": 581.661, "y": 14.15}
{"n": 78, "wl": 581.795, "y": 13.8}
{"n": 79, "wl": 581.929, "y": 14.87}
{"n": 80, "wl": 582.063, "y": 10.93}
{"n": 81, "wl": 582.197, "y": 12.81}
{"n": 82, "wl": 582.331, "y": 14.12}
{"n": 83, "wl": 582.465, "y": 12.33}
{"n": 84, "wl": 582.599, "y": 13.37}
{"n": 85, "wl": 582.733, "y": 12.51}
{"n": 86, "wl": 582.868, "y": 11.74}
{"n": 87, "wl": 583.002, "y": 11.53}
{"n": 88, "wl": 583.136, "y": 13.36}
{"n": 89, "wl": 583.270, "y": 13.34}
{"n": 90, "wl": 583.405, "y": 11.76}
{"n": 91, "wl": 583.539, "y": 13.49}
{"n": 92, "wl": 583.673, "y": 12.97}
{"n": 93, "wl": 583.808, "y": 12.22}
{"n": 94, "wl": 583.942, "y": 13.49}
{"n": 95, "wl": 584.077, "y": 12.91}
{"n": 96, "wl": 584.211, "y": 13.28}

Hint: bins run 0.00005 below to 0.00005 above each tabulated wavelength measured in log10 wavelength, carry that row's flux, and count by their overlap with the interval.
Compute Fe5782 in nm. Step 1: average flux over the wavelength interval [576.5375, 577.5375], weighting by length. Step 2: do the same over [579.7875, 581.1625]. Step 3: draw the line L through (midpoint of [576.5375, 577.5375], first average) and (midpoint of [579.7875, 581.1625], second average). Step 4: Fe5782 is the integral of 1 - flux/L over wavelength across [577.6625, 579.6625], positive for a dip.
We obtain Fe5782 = 0.121 nm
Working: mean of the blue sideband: 12.3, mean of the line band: 11.8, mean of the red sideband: 12.9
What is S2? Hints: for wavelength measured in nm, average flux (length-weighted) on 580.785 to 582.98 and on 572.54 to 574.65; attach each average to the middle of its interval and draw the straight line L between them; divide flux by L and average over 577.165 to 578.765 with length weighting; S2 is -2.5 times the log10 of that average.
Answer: 0.03 mag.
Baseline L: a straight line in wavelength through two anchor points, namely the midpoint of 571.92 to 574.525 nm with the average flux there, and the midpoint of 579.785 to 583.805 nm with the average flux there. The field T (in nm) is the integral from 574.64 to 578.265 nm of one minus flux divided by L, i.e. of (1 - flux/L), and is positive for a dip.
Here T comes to 0.04 nm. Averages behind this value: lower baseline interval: 11.8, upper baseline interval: 12.9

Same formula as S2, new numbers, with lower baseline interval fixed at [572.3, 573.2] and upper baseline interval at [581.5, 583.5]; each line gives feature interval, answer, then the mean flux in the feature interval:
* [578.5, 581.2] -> 0.005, 12.5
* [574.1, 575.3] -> 0.022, 11.8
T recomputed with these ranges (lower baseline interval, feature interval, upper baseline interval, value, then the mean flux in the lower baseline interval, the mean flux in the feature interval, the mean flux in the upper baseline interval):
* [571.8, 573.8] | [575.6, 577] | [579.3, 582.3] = 0.020 nm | 11.9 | 12.2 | 12.8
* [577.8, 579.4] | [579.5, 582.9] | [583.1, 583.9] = -0.145 nm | 11.7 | 12.8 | 12.9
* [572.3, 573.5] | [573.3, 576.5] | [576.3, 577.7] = -0.003 nm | 11.5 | 11.9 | 12.2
